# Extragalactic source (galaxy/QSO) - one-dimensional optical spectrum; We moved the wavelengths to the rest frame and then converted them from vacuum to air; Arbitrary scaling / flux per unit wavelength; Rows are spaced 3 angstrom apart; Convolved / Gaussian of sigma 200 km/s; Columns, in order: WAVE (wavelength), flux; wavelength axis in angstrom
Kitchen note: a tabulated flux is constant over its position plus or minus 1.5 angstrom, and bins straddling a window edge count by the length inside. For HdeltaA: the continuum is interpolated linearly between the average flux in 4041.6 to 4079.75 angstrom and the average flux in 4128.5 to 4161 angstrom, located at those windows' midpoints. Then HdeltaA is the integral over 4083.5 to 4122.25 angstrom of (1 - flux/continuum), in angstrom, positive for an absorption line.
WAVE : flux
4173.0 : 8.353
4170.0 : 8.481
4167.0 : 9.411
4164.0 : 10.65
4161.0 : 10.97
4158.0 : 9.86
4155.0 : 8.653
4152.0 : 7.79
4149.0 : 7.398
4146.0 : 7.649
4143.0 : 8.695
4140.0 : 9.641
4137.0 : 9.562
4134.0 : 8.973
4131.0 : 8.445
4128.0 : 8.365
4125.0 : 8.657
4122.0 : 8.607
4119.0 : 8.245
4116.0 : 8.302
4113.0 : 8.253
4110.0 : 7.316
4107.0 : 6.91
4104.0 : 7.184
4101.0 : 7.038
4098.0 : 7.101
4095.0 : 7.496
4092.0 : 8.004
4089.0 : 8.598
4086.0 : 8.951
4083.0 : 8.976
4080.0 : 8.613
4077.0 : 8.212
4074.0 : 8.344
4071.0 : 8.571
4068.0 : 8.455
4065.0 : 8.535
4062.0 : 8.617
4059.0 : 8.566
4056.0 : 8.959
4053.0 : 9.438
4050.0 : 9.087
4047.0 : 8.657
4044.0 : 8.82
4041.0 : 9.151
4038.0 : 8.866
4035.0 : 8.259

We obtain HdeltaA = 3.90 angstrom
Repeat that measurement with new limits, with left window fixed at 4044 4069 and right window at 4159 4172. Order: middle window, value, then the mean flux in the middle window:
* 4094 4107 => 2.9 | 7.16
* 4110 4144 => 2.9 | 8.64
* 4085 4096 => 1.0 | 8.27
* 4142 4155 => 2.3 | 7.94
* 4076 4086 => 0.4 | 8.67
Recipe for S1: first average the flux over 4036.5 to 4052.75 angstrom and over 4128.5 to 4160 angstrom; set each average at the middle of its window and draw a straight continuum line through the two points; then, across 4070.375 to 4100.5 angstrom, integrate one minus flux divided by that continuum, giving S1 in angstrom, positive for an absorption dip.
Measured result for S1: 2.09 angstrom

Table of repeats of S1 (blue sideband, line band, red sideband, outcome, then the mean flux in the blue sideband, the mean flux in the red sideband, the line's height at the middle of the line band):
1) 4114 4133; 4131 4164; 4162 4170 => 0.8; 8.45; 9.8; 9.21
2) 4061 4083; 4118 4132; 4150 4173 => 0.8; 8.51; 9.29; 8.97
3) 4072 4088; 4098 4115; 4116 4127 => 2.3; 8.62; 8.47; 8.52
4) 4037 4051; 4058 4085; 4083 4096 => 0.1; 8.91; 8.37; 8.59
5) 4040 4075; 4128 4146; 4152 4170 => 1.0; 8.77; 9.61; 9.42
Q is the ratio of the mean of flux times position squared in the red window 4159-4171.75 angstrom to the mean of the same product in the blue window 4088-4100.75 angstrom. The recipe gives 1.3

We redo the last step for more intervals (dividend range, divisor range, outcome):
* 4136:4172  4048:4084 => 1.09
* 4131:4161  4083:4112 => 1.17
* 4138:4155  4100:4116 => 1.14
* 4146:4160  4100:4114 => 1.18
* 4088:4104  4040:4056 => 0.86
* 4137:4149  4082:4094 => 1.03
